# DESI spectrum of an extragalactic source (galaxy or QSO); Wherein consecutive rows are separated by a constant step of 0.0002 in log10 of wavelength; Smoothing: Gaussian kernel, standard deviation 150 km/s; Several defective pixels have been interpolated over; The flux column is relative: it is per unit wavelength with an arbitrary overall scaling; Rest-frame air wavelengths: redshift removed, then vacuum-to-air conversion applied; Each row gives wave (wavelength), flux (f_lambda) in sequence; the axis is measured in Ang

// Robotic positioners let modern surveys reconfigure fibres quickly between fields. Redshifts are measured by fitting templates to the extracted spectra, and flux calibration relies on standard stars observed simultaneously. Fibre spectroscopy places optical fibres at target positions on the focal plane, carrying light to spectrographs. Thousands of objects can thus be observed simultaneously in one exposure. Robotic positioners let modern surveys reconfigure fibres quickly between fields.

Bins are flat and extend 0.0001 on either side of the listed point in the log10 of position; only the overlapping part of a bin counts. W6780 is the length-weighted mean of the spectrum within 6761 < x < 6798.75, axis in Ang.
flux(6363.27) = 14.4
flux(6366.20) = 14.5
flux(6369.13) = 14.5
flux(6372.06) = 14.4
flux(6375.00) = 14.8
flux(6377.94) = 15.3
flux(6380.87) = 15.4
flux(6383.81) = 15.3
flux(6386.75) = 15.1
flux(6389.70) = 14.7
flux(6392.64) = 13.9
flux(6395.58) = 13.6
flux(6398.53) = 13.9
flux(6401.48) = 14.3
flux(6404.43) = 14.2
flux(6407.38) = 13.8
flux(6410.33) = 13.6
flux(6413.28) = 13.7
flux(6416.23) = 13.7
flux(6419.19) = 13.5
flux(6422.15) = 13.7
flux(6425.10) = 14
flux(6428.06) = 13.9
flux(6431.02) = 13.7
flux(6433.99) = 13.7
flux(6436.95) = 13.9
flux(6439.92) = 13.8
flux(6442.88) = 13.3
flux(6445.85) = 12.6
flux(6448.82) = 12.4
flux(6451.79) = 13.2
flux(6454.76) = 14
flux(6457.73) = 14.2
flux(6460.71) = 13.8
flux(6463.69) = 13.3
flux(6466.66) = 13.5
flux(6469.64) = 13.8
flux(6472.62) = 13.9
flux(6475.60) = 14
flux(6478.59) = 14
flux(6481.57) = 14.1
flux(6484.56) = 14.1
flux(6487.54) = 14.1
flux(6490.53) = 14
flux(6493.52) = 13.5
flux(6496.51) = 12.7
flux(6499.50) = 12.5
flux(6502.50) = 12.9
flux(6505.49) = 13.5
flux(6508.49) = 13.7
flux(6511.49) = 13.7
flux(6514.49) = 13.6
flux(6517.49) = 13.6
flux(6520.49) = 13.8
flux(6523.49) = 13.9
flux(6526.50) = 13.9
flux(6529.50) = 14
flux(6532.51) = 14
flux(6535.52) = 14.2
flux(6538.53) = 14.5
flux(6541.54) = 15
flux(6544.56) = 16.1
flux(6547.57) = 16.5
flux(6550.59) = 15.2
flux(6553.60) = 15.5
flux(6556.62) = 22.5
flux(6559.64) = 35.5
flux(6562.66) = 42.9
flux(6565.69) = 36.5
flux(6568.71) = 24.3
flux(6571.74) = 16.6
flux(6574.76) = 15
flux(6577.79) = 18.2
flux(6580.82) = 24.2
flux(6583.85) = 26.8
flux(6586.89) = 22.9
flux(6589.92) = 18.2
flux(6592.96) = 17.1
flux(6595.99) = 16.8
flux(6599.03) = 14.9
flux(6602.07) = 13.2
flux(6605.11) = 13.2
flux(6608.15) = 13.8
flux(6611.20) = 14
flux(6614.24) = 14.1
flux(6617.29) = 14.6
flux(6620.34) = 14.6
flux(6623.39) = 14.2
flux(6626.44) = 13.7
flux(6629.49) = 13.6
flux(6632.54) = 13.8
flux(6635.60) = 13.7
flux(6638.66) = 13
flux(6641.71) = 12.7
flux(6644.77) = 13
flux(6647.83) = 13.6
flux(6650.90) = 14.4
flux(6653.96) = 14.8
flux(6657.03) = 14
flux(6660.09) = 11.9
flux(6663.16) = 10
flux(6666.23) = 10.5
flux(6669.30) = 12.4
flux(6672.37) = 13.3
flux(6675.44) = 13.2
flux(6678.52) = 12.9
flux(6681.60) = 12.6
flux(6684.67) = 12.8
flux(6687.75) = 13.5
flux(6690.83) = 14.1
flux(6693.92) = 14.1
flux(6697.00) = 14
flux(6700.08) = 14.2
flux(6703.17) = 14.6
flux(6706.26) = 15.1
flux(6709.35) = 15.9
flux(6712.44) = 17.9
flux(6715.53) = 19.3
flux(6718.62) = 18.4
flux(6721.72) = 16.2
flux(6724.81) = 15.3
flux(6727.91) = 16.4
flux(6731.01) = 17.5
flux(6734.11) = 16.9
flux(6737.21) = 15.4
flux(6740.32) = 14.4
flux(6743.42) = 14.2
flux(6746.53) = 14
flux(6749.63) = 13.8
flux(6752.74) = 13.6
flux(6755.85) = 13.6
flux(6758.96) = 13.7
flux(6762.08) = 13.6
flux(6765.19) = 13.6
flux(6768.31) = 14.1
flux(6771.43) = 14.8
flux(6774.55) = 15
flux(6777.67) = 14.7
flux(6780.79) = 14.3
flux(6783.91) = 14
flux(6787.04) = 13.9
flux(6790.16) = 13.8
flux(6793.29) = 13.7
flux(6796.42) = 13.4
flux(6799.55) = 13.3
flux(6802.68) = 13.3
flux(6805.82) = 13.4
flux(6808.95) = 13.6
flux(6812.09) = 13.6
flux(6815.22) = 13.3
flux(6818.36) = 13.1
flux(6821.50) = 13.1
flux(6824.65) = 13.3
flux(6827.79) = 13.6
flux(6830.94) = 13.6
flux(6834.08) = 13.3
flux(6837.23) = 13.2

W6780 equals 14.1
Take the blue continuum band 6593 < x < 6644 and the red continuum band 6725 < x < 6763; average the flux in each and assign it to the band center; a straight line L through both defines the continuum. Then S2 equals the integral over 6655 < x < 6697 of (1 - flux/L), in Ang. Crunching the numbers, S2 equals 4.7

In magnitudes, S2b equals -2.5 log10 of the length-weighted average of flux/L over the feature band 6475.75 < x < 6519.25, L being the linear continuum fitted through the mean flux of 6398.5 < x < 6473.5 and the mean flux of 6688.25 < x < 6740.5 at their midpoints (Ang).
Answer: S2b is 0.044 mag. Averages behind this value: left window 13.7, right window 15.9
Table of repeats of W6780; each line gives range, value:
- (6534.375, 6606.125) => 20.3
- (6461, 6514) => 13.6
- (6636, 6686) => 12.8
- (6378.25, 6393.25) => 15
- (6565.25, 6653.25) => 16.4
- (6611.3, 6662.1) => 13.7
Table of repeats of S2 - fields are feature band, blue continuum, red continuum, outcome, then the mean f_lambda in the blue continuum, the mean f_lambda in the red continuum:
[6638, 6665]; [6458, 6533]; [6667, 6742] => 3.00 Ang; 13.7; 15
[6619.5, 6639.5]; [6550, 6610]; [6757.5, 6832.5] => 5.84 Ang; 21.2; 13.7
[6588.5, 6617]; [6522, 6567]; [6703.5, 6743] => 5.78 Ang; 20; 16.4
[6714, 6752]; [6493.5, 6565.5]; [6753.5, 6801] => -3.70 Ang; 17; 14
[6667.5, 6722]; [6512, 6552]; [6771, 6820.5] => -2.31 Ang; 14.5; 13.8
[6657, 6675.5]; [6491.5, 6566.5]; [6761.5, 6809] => 4.16 Ang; 17.2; 13.9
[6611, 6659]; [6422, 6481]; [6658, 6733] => 1.35 Ang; 13.6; 14.4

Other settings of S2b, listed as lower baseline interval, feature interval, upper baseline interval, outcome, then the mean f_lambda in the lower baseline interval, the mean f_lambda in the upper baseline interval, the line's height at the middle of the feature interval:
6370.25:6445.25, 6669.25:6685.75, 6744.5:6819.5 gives 0.08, 14.1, 13.8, 13.9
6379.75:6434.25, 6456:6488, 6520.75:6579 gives 0.19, 14.1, 19.6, 16.6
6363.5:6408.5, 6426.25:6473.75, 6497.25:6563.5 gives 0.14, 14.5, 16.6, 15.4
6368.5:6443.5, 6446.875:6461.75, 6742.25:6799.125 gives 0.05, 14.1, 14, 14.1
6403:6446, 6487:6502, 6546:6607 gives 0.28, 13.7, 21.2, 17.2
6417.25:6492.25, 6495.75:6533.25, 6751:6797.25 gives 0.02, 13.7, 14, 13.8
